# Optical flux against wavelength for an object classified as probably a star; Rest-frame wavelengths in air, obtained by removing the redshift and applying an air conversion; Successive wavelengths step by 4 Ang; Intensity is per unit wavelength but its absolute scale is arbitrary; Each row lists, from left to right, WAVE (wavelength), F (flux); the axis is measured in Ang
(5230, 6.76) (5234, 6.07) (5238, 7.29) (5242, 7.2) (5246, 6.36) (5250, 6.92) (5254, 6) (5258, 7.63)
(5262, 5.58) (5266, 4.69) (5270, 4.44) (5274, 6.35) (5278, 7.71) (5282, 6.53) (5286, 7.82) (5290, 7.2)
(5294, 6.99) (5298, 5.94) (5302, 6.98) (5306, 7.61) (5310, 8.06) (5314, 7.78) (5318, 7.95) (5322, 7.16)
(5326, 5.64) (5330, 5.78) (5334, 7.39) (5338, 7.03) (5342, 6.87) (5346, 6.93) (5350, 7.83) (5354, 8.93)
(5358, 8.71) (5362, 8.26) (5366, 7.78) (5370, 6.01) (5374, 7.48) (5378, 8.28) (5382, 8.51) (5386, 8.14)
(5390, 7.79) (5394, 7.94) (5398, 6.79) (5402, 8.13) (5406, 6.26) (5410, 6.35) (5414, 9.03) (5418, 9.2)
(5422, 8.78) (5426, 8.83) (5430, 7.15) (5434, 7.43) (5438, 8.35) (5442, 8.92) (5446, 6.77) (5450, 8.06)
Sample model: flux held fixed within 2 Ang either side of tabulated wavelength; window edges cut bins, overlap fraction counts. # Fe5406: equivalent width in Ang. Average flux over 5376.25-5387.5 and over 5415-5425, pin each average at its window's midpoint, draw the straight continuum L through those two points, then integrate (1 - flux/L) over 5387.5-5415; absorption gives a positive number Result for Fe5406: 3.9 Ang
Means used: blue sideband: 8.32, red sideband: 8.98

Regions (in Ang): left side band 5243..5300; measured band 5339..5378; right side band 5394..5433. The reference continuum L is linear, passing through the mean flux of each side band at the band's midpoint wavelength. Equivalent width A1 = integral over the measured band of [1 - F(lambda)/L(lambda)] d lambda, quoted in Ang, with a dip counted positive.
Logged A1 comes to -2.0 Ang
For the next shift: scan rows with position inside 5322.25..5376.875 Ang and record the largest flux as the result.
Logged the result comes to 8.93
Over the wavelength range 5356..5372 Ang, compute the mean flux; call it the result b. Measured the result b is 7.69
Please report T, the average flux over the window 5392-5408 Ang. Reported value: 7.28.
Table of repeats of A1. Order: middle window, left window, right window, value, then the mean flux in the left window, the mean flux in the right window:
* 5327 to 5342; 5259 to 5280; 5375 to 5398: 0.77 Ang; 5.84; 7.99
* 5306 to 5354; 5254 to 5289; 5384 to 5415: -2.44 Ang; 6.35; 7.51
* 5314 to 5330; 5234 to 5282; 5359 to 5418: 0.30 Ang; 6.37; 7.7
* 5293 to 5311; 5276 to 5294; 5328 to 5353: 0.34 Ang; 7.28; 7.05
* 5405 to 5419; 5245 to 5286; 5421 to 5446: 0.31 Ang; 6.3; 8.1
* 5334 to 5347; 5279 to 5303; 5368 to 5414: 0.36 Ang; 6.94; 7.5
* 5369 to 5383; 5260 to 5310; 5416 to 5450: -0.12 Ang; 6.55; 8.17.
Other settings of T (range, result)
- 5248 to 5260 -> 6.85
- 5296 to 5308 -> 6.84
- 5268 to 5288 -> 6.57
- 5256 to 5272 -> 5.58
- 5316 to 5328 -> 6.92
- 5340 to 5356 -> 7.64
